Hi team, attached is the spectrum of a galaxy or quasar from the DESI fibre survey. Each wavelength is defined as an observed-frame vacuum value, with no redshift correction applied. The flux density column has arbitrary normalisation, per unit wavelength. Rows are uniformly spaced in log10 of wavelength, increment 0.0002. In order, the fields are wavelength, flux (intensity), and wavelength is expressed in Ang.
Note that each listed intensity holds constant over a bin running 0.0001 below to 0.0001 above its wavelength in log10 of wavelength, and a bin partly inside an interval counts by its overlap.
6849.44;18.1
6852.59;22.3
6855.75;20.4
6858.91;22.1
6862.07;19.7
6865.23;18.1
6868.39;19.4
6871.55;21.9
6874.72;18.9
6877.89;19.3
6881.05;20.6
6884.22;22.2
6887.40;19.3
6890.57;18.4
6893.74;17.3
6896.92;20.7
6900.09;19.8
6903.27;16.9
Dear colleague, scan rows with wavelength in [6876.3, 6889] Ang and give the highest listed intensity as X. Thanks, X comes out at 22.2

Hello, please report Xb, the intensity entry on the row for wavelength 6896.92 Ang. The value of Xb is 20.7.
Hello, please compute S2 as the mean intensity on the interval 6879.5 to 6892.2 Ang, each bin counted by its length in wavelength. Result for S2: 20.1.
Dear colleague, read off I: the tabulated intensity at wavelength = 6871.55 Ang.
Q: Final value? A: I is 21.9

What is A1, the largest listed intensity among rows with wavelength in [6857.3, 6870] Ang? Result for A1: 22.1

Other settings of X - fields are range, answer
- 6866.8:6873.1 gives 21.9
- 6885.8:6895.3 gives 19.3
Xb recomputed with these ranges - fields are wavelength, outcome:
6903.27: 16.9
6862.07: 19.7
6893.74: 17.3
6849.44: 18.1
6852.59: 22.3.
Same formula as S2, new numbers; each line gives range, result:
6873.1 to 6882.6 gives 19.6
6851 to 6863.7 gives 21.1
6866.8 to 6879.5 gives 19.9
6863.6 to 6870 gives 18.8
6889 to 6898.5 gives 18.8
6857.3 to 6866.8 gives 20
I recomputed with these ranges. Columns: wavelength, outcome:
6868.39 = 19.4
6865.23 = 18.1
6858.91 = 22.1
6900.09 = 19.8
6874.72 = 18.9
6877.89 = 19.3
